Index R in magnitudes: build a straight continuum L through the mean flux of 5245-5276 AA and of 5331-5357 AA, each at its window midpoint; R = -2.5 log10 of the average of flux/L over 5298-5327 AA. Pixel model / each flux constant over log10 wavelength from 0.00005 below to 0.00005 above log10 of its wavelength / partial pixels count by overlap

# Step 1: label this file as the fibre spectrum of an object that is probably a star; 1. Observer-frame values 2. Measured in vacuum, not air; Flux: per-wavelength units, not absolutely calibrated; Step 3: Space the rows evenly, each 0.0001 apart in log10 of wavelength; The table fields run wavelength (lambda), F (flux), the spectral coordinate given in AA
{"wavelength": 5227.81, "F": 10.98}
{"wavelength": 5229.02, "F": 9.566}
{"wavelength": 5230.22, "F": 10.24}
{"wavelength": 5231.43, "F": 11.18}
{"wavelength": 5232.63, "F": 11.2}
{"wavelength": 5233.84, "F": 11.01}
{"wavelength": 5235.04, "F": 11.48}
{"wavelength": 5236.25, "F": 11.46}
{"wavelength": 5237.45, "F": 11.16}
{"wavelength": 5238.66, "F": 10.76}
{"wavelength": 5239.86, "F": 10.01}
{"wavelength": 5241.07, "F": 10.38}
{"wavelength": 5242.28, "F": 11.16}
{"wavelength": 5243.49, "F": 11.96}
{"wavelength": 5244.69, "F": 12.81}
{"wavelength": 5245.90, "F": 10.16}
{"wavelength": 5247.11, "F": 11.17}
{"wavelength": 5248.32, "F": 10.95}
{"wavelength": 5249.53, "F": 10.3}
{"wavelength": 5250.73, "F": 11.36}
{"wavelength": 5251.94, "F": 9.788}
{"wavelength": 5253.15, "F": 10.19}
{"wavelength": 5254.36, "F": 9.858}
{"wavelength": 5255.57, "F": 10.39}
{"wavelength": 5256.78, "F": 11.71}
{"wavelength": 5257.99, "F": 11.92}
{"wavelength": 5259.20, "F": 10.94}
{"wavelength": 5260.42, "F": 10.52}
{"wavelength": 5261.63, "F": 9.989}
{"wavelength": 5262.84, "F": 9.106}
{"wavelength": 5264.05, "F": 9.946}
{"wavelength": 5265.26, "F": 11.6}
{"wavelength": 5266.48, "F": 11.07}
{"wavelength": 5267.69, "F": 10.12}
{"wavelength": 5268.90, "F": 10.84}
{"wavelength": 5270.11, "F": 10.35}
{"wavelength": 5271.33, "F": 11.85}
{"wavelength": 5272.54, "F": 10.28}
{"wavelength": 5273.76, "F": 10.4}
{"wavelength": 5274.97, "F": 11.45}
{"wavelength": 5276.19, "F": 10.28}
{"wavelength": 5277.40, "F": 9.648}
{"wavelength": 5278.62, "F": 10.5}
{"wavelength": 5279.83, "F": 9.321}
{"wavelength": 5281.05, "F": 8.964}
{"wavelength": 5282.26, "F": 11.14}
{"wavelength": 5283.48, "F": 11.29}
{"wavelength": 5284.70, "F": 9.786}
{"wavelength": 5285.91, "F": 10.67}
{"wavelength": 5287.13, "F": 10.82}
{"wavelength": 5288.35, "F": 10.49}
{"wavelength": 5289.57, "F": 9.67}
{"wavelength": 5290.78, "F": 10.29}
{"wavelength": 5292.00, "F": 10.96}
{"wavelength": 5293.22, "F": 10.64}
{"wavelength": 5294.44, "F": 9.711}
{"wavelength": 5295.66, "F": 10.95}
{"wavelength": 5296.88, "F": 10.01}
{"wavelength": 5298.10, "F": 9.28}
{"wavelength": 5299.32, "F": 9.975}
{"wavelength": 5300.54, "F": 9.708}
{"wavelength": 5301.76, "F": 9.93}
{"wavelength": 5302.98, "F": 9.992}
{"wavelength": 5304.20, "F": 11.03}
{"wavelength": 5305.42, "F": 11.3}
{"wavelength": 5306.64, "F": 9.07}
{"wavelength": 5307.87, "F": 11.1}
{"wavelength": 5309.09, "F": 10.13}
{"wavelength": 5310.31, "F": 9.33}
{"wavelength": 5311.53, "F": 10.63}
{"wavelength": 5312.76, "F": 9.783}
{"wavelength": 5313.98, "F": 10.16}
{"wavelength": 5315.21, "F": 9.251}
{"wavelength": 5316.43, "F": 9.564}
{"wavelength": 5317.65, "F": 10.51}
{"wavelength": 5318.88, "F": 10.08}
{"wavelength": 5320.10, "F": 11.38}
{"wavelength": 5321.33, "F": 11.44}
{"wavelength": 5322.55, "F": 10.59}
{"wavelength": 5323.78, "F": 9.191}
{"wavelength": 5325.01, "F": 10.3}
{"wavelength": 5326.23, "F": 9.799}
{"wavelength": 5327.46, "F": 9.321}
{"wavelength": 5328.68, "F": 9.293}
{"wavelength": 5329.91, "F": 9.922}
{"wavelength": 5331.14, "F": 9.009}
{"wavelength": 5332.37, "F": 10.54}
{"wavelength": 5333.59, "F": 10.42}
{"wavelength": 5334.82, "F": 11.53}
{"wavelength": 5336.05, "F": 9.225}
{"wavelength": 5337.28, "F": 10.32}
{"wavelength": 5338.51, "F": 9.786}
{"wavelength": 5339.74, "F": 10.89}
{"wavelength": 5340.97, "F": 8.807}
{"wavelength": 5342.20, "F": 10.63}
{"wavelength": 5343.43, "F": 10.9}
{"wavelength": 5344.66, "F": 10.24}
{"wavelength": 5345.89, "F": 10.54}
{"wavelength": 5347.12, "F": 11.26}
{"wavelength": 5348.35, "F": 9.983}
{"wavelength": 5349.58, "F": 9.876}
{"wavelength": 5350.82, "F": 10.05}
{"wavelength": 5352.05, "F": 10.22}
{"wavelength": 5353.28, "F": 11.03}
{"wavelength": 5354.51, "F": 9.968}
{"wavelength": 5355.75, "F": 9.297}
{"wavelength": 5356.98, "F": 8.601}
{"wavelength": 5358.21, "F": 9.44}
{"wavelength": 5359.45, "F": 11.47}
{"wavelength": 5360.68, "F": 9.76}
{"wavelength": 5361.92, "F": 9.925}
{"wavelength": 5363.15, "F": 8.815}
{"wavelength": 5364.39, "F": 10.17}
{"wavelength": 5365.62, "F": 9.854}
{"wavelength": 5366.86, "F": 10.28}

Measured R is 0.02 mag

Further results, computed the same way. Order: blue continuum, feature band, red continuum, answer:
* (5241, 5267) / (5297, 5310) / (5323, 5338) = 0.010 mag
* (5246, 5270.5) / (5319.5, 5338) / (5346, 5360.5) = 0.010 mag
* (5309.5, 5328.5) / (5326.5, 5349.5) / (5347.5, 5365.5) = -0.015 mag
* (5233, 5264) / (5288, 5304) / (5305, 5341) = 0.023 mag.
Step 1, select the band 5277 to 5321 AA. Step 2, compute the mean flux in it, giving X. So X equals 10.2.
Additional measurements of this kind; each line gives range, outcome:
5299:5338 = 10.1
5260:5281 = 10.4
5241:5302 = 10.5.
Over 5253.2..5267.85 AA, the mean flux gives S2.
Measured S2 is 10.6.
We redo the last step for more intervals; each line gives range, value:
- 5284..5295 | 10.3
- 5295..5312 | 10.2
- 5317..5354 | 10.2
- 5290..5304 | 10.2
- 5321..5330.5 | 9.94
